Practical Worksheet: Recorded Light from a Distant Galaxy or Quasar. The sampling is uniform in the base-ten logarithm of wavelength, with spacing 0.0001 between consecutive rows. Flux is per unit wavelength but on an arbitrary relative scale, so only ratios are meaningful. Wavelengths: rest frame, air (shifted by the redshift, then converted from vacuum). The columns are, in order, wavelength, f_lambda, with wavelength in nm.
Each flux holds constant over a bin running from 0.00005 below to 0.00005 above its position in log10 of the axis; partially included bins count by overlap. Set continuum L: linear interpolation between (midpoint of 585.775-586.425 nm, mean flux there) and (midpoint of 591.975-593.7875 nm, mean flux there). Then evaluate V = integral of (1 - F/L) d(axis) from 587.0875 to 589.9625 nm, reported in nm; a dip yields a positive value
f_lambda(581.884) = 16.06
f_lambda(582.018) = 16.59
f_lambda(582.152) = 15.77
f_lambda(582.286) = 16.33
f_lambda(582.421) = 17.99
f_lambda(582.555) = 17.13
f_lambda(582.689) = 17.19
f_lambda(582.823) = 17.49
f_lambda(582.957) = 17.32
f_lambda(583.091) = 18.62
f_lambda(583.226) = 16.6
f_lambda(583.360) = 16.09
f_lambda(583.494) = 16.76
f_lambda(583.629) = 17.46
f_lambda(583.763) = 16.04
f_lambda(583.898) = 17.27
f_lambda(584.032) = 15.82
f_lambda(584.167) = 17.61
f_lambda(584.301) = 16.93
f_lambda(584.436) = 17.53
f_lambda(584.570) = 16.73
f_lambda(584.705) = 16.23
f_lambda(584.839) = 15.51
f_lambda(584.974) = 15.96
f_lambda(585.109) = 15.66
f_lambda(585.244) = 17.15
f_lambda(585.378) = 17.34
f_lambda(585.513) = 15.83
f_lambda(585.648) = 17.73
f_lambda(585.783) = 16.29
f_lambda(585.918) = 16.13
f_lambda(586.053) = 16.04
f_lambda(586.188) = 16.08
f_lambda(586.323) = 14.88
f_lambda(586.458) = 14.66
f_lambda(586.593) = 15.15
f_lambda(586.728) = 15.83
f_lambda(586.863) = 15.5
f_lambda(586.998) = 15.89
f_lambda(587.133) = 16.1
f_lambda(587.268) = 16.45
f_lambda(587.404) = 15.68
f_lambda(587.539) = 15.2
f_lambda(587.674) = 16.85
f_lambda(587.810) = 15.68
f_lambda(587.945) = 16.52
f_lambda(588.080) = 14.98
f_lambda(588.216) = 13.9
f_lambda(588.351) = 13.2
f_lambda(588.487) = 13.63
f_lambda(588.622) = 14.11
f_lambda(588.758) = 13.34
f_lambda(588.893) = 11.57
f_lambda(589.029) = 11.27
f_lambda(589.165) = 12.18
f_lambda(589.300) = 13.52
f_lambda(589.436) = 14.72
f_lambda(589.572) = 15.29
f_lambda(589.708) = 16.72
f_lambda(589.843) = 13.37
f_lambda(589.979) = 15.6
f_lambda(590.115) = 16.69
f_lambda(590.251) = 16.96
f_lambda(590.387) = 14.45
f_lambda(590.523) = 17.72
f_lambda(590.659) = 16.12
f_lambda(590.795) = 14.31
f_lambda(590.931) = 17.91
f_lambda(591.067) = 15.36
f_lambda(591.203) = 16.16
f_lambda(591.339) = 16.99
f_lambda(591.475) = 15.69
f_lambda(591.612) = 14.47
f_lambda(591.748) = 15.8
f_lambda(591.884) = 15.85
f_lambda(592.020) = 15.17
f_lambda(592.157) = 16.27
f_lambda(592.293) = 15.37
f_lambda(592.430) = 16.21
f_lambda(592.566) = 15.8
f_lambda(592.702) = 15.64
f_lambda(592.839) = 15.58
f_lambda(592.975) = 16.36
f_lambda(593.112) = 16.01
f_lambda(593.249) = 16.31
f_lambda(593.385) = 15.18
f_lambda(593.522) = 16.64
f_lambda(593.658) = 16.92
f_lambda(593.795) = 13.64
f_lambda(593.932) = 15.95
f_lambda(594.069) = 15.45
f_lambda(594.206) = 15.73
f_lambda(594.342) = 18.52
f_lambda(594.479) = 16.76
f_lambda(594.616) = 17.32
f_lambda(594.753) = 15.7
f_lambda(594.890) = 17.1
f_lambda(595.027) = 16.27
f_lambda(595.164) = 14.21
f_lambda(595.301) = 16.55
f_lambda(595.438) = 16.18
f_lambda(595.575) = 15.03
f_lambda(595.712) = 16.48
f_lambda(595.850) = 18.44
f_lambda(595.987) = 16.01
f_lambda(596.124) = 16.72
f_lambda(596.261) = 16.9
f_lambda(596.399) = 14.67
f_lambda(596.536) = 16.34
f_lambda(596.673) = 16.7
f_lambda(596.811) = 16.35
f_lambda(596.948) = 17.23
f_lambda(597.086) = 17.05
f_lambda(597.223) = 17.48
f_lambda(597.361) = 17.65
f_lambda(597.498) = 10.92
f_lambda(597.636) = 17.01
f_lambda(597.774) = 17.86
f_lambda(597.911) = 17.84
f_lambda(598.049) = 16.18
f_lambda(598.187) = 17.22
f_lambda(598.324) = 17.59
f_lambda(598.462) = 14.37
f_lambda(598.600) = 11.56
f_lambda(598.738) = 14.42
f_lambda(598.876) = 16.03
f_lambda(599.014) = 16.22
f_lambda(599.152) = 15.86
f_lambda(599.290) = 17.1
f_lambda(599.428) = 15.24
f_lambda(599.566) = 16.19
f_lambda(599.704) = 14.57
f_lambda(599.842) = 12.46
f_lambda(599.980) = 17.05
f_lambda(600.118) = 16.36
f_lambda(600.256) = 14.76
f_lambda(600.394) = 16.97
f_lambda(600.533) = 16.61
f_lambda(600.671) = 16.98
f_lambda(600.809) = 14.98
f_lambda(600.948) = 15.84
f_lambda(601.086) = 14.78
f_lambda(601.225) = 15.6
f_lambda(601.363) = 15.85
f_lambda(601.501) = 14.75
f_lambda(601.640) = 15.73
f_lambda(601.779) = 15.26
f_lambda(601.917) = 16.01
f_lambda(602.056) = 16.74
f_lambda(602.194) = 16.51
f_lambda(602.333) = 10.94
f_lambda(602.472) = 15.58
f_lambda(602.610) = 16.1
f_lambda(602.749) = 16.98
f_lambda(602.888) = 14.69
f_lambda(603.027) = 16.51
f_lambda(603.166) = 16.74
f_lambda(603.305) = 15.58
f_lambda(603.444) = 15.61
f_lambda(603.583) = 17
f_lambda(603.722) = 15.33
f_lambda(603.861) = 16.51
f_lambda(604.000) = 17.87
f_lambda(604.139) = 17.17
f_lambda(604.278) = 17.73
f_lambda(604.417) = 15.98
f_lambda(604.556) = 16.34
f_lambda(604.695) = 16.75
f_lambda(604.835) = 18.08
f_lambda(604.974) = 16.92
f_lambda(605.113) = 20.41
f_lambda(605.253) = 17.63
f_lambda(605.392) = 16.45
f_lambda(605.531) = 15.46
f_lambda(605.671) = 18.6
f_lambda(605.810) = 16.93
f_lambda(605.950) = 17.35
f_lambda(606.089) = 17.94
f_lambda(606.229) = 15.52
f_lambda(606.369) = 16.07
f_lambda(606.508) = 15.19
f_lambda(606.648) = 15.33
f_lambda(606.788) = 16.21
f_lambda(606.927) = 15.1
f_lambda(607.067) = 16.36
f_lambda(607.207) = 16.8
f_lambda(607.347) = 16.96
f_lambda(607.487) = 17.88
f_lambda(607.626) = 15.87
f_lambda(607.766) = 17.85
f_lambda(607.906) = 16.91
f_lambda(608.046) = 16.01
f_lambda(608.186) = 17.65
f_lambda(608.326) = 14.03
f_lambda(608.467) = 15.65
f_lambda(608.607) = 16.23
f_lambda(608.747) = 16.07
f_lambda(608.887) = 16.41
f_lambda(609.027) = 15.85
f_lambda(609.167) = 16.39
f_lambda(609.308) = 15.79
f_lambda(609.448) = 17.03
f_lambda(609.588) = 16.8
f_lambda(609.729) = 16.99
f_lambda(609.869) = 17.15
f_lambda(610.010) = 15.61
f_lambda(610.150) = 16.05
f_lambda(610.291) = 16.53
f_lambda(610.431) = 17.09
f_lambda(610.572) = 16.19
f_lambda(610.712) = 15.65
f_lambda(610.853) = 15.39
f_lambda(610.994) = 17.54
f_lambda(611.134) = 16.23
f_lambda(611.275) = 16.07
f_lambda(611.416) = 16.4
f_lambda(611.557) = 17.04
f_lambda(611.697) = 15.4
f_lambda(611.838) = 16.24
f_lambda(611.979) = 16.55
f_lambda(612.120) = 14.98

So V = 0.24 nm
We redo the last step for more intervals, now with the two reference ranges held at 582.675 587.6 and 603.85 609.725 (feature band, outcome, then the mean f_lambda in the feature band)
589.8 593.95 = 0.16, 15.8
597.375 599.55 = 0.11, 15.8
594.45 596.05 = 0.02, 16.3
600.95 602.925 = 0.14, 15.4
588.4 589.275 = 0.20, 12.7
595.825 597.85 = 0.01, 16.5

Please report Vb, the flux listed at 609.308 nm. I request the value 15.79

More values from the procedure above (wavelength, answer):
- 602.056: 16.74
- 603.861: 16.51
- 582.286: 16.33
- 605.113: 20.41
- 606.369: 16.07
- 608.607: 16.23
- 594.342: 18.52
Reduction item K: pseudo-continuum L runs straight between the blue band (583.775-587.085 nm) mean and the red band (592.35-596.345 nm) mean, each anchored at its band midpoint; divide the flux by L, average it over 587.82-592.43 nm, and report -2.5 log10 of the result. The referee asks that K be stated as 0.08 mag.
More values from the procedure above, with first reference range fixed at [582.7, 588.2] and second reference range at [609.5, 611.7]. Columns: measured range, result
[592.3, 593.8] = 0.03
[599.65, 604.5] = 0.04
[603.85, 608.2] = -0.03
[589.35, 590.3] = 0.05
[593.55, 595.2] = 0.01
